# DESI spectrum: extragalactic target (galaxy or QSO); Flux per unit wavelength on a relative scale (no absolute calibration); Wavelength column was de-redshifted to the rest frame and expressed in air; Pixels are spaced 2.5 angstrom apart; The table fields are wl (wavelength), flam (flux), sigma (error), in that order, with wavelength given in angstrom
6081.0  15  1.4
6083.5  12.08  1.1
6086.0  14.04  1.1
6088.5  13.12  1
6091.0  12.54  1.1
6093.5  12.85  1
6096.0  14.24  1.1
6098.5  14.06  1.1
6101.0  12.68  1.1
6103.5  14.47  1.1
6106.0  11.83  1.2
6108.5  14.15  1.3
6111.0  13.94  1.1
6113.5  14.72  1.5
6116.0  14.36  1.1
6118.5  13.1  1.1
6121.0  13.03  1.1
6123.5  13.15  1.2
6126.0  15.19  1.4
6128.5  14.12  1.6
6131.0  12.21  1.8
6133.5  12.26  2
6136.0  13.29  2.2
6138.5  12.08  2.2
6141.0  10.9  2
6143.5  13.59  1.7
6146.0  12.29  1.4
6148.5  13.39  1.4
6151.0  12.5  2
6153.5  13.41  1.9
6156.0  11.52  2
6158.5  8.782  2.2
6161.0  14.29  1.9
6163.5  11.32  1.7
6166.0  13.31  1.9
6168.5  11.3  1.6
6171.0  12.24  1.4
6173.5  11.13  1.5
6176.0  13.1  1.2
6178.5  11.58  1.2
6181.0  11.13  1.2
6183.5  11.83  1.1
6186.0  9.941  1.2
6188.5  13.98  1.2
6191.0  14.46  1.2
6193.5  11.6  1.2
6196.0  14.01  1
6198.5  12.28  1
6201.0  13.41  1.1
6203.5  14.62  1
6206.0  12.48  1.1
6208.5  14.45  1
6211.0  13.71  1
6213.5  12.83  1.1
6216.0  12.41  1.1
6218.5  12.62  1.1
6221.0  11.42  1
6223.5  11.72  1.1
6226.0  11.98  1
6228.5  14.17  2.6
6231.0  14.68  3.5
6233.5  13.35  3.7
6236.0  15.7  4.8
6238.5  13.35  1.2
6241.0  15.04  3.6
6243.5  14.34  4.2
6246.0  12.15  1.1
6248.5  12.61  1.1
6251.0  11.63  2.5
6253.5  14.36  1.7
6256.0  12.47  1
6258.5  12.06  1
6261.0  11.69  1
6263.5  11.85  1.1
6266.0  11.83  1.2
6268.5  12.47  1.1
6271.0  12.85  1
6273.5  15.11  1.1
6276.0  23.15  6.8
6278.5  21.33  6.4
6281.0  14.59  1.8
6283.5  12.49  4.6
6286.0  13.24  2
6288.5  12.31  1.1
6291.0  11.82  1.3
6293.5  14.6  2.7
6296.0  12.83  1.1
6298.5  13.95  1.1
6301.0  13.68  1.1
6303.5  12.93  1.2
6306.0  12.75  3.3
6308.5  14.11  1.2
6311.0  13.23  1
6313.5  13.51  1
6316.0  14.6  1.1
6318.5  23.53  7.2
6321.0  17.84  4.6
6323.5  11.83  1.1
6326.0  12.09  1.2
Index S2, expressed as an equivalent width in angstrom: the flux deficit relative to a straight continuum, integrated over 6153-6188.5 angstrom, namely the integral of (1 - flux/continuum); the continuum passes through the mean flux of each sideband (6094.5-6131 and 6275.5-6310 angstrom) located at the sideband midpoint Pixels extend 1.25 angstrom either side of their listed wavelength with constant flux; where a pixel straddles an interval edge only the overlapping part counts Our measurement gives 5.4 angstrom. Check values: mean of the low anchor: 13.7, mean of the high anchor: 14.4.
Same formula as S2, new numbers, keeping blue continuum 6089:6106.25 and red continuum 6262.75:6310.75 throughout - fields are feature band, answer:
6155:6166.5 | 1.5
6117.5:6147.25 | 1.2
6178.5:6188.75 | 1.6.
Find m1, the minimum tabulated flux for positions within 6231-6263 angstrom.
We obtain 11.63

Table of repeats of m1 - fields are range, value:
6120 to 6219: 8.782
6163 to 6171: 11.3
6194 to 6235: 11.42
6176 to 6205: 9.941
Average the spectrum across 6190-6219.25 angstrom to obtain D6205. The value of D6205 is 13.2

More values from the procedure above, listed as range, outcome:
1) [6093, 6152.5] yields 13.3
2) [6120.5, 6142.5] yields 12.9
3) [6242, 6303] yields 13.7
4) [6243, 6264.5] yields 12.5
